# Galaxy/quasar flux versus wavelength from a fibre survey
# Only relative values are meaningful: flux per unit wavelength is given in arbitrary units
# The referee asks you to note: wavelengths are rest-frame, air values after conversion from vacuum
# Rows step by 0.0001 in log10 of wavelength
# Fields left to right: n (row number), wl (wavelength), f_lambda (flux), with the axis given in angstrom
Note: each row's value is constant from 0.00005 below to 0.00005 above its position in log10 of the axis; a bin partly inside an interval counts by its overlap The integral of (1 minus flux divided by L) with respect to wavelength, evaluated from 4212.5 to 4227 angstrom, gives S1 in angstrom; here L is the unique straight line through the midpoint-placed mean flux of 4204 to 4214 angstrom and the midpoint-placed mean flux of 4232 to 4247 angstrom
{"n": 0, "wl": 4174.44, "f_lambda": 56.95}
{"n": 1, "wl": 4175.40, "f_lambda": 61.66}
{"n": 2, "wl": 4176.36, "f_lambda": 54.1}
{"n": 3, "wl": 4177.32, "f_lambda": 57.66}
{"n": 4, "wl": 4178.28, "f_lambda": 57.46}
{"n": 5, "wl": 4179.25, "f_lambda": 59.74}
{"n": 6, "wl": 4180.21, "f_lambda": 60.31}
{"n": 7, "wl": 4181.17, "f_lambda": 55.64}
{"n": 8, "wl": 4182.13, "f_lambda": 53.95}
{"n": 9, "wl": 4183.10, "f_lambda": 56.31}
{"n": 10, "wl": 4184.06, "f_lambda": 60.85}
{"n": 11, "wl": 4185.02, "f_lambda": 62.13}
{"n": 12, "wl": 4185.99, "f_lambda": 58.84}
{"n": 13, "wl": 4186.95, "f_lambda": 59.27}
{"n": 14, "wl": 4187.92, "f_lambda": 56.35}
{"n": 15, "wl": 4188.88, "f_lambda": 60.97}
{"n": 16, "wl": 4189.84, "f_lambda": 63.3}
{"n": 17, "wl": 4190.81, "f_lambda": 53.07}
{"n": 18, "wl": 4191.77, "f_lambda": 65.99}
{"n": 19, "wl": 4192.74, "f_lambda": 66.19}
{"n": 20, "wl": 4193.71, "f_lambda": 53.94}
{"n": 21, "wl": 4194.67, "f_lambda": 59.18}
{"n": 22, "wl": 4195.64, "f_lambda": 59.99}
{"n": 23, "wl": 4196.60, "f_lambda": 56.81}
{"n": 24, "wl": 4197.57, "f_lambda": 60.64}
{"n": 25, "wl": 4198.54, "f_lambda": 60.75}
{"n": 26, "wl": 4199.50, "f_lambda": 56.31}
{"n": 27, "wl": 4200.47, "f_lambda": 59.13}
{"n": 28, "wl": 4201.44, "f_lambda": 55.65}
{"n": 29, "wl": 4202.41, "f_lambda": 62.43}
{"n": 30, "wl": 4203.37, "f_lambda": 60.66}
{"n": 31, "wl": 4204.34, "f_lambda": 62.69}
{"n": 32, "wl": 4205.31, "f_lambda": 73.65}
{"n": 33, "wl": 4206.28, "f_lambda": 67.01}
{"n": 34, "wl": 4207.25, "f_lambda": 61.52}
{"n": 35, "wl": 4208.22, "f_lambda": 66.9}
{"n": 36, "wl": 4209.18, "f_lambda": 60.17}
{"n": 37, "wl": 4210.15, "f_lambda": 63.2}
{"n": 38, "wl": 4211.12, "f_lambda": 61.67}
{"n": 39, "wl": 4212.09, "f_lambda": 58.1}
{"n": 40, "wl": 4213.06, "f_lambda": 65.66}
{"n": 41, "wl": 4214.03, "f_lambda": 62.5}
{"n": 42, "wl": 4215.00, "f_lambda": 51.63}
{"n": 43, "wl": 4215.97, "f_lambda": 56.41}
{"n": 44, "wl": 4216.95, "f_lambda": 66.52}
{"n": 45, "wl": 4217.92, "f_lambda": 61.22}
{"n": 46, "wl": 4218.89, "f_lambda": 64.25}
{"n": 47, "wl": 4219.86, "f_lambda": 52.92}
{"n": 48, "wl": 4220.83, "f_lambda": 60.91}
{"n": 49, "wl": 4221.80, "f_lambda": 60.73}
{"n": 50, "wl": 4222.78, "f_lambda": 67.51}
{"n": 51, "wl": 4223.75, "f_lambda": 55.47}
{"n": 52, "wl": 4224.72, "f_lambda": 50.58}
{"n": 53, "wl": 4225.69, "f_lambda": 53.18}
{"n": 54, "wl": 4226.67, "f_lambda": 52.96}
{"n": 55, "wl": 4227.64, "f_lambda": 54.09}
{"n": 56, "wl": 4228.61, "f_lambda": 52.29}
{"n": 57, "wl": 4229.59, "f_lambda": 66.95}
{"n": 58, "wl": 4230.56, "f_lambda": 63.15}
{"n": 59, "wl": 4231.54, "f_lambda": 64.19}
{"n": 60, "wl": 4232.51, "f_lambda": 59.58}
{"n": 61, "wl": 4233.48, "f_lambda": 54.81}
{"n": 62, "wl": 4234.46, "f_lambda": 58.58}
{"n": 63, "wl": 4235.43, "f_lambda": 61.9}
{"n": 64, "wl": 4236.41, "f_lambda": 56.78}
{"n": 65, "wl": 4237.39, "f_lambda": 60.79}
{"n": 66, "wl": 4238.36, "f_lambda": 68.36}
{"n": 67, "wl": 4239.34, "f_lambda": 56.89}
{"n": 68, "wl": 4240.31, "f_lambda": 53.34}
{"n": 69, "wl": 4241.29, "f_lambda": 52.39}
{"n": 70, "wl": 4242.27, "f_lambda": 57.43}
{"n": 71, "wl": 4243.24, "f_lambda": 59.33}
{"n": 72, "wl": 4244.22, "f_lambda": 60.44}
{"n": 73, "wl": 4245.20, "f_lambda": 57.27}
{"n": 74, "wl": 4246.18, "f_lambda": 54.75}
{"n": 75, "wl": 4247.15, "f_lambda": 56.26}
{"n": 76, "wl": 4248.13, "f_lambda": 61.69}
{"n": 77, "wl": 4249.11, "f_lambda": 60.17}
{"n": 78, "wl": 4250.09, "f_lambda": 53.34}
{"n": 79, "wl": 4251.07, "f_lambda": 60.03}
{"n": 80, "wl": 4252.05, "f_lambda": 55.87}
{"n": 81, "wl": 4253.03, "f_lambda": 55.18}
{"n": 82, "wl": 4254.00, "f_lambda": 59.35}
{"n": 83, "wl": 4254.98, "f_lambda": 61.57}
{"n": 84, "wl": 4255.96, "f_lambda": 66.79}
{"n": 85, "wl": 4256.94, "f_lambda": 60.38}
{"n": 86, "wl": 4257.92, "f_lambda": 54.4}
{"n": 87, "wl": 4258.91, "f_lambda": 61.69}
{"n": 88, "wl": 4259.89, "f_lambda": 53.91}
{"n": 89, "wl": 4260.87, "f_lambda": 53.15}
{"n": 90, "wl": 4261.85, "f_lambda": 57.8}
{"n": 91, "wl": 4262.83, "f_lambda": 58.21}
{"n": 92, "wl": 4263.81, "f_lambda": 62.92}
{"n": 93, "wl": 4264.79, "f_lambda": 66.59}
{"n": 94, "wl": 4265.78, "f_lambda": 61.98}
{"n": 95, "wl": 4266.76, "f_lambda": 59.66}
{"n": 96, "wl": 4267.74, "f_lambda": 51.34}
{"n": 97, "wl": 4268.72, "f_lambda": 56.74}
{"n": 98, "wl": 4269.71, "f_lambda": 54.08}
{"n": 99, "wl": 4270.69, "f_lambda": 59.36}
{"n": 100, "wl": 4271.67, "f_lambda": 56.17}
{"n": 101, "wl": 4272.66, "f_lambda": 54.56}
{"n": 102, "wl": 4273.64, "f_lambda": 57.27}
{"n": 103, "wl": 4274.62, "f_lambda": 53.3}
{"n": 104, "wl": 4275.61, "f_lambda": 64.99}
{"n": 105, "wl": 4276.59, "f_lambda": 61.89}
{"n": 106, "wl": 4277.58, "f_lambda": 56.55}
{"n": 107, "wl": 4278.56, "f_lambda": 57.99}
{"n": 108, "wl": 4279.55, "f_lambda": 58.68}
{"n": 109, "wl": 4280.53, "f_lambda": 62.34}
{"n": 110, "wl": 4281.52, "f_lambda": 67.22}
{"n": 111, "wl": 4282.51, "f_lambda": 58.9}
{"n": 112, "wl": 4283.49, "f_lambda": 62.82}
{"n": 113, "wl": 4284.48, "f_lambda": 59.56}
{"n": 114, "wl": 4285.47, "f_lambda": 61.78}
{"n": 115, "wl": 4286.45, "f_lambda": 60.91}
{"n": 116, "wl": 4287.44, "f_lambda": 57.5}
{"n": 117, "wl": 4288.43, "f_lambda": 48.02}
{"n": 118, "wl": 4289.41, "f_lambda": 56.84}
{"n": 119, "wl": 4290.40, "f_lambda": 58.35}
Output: 0.72 angstrom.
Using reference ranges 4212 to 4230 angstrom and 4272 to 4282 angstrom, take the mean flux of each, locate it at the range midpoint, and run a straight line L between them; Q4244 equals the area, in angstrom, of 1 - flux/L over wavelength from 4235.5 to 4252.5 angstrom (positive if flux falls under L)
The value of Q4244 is 0.2 angstrom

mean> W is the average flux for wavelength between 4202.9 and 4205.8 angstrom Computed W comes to 65.6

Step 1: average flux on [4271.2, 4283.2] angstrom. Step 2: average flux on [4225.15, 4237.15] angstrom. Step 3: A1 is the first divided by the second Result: 1.02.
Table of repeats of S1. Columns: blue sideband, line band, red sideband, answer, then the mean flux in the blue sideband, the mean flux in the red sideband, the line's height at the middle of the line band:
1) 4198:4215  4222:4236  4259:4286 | 0.6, 61.9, 58.9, 60.9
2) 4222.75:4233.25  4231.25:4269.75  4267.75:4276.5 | -0.8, 57.7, 57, 57.4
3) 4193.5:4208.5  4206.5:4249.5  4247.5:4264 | 0.4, 61.1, 58.5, 59.8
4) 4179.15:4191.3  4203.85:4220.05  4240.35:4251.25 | -1.2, 58.5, 57.3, 58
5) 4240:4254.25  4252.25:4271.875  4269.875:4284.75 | -0.1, 57.1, 59.3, 58.2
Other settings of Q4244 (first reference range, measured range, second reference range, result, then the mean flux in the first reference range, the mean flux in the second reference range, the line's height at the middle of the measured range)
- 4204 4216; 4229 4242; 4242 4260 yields 0.08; 62.6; 58.5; 60.1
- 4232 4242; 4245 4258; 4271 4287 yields 0.07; 58.3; 59.7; 58.8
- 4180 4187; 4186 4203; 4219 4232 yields -0.32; 58.3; 58.2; 58.3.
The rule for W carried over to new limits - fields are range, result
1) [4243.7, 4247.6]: 57.2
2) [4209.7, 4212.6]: 61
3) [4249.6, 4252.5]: 56.4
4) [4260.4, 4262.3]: 55.5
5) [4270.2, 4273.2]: 56.8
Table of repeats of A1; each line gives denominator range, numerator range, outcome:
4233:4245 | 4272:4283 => 1.02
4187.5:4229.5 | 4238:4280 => 0.97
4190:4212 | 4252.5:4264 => 0.96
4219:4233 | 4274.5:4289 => 1.02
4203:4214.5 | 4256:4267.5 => 0.93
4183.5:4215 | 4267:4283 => 0.96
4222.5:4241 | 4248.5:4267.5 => 1.01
